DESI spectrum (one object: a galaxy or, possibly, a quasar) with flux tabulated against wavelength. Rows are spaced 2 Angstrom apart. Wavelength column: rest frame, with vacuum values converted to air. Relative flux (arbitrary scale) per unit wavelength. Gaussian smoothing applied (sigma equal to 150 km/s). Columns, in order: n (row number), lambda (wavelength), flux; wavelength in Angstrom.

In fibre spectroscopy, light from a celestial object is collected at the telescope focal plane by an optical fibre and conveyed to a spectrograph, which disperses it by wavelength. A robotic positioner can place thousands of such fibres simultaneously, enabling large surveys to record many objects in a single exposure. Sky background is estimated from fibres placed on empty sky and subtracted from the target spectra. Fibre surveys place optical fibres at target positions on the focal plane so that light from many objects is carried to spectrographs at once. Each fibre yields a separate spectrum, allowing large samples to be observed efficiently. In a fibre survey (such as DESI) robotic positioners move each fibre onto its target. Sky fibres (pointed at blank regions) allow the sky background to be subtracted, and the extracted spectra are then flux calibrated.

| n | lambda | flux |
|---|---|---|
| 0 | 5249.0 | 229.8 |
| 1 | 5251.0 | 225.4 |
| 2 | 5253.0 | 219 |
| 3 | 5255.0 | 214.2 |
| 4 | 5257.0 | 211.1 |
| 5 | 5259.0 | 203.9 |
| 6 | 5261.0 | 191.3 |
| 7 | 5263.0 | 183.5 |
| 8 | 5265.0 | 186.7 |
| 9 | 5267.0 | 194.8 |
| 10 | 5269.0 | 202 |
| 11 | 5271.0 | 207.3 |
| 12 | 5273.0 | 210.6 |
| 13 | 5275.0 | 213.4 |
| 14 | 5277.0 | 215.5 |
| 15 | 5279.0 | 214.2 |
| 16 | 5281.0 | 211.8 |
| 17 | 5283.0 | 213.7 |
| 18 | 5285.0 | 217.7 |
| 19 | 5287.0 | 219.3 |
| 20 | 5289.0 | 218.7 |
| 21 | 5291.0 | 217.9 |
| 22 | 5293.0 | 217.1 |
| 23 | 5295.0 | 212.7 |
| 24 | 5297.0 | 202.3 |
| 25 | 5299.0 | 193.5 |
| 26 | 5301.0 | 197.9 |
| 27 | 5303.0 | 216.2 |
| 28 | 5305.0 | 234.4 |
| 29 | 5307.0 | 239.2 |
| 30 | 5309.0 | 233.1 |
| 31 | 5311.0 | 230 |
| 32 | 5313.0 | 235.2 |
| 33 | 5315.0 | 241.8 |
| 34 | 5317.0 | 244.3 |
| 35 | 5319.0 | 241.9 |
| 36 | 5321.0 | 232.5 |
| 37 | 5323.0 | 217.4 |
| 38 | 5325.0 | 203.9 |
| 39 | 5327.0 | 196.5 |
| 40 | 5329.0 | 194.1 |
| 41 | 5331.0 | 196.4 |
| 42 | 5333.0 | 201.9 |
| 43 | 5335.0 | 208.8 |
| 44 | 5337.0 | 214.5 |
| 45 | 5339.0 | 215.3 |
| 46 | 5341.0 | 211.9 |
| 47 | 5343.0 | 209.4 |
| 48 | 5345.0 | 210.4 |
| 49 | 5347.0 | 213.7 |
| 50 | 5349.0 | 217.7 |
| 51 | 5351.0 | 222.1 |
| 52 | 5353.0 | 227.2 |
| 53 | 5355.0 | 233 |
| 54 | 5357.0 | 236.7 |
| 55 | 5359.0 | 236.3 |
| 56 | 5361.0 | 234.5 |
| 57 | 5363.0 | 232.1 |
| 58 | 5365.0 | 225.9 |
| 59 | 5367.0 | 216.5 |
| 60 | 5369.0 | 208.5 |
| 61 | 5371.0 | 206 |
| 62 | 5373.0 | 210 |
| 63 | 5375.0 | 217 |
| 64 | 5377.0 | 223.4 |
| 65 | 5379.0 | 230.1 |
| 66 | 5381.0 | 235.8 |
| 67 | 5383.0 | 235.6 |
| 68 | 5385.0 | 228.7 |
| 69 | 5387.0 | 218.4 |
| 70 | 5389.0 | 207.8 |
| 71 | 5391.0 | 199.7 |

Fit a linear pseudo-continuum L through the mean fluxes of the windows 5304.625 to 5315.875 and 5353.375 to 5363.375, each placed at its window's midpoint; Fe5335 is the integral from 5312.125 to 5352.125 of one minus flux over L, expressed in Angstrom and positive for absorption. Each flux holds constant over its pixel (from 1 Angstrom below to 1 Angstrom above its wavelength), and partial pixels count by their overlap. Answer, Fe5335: 3.15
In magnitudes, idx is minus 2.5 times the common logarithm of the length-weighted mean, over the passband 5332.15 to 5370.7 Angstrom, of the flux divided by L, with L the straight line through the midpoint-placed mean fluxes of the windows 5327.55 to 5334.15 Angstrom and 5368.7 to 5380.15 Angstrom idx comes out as -0.066 mag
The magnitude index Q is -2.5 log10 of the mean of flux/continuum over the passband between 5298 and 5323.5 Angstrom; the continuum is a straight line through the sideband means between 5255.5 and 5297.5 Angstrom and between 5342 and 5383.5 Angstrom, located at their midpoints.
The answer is -0.07 mag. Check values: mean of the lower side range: 208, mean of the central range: 228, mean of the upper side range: 223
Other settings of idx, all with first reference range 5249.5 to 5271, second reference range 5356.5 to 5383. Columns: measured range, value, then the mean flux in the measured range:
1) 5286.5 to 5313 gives -0.036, 218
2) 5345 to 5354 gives 0.007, 219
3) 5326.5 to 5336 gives 0.091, 200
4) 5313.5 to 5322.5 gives -0.115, 239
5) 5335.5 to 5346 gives 0.034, 212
